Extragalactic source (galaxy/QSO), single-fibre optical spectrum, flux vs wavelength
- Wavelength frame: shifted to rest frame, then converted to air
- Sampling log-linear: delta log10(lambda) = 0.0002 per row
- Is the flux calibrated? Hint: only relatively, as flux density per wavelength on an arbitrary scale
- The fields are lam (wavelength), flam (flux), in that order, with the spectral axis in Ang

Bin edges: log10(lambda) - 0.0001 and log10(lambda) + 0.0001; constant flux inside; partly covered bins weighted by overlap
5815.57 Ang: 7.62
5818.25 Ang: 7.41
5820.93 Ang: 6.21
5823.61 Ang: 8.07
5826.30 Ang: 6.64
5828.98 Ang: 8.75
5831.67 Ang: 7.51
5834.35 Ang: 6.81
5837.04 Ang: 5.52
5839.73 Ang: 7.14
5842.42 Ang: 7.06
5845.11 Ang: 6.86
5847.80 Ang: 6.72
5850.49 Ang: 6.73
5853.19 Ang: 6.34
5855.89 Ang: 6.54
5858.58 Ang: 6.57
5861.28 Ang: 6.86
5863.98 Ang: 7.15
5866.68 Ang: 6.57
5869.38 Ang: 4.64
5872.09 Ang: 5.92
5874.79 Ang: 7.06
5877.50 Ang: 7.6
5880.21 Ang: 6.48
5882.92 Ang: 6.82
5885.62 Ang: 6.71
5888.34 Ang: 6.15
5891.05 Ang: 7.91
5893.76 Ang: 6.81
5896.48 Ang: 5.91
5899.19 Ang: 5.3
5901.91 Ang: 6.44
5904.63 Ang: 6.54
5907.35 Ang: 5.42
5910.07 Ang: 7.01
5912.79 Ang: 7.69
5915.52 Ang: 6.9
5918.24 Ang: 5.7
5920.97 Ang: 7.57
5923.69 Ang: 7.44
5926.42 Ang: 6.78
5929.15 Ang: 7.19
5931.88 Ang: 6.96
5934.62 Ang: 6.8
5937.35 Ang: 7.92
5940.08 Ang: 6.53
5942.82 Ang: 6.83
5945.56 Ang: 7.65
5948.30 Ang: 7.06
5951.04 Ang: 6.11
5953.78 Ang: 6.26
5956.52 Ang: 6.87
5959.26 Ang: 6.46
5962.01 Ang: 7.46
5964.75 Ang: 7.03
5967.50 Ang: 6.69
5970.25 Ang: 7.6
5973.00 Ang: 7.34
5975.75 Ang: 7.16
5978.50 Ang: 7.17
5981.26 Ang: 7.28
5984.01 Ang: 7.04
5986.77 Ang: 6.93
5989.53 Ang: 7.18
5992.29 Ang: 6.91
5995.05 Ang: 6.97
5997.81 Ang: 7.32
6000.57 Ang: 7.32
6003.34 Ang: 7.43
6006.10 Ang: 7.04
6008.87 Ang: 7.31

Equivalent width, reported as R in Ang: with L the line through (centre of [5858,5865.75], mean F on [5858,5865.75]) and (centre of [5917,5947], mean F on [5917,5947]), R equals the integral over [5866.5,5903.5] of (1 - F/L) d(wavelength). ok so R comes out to 2.6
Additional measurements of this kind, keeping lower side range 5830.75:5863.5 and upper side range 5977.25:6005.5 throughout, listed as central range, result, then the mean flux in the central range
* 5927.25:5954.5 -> 0.22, 6.94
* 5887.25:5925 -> 1.47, 6.63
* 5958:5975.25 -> -0.06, 7.1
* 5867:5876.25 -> 1.12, 5.97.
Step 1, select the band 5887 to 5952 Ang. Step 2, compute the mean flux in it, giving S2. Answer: 6.78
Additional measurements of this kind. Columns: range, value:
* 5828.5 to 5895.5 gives 6.74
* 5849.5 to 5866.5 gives 6.69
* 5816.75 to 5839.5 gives 7.12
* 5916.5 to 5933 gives 6.94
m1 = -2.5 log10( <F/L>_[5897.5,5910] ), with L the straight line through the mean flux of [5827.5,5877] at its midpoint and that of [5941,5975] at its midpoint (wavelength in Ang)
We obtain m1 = 0.134 mag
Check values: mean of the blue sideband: 6.72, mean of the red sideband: 6.94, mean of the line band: 6.04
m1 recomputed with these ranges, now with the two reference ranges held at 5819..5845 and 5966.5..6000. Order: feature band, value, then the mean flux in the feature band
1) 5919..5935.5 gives 0.01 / 7.08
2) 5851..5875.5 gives 0.11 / 6.4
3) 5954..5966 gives 0.04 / 6.89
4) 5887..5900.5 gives 0.11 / 6.42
